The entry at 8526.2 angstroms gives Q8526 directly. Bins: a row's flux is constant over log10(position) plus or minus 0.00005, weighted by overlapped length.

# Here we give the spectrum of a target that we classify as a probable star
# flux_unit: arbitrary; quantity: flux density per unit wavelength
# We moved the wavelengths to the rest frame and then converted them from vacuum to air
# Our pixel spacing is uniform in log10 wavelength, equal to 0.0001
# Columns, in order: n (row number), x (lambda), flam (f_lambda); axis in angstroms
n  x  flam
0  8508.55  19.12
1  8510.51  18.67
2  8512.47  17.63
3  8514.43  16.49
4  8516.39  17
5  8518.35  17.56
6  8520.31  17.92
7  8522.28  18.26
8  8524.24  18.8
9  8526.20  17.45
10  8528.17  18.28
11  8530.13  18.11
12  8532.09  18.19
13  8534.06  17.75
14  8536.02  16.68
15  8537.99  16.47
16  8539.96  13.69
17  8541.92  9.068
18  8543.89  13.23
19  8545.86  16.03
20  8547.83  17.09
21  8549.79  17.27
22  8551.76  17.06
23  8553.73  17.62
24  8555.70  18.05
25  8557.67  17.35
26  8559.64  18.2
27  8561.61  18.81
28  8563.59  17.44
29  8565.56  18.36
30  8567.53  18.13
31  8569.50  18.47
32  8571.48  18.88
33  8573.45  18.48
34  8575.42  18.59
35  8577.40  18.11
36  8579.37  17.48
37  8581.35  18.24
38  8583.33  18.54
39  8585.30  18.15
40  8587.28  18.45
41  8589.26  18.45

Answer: 17.45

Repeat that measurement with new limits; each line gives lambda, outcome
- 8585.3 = 18.15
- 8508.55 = 19.12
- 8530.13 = 18.11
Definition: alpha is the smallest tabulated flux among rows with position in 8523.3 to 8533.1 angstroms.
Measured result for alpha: 17.45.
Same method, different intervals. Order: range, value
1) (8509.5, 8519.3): 16.49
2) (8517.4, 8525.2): 17.56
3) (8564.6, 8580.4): 17.48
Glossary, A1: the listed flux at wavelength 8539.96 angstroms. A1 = 13.69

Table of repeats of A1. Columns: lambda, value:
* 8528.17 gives 18.28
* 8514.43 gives 16.49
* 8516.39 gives 17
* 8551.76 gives 17.06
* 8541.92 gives 9.068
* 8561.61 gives 18.81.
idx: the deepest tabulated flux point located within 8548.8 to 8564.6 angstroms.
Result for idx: 17.06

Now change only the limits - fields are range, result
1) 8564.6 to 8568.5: 18.13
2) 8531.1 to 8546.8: 9.068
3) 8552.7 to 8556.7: 17.62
